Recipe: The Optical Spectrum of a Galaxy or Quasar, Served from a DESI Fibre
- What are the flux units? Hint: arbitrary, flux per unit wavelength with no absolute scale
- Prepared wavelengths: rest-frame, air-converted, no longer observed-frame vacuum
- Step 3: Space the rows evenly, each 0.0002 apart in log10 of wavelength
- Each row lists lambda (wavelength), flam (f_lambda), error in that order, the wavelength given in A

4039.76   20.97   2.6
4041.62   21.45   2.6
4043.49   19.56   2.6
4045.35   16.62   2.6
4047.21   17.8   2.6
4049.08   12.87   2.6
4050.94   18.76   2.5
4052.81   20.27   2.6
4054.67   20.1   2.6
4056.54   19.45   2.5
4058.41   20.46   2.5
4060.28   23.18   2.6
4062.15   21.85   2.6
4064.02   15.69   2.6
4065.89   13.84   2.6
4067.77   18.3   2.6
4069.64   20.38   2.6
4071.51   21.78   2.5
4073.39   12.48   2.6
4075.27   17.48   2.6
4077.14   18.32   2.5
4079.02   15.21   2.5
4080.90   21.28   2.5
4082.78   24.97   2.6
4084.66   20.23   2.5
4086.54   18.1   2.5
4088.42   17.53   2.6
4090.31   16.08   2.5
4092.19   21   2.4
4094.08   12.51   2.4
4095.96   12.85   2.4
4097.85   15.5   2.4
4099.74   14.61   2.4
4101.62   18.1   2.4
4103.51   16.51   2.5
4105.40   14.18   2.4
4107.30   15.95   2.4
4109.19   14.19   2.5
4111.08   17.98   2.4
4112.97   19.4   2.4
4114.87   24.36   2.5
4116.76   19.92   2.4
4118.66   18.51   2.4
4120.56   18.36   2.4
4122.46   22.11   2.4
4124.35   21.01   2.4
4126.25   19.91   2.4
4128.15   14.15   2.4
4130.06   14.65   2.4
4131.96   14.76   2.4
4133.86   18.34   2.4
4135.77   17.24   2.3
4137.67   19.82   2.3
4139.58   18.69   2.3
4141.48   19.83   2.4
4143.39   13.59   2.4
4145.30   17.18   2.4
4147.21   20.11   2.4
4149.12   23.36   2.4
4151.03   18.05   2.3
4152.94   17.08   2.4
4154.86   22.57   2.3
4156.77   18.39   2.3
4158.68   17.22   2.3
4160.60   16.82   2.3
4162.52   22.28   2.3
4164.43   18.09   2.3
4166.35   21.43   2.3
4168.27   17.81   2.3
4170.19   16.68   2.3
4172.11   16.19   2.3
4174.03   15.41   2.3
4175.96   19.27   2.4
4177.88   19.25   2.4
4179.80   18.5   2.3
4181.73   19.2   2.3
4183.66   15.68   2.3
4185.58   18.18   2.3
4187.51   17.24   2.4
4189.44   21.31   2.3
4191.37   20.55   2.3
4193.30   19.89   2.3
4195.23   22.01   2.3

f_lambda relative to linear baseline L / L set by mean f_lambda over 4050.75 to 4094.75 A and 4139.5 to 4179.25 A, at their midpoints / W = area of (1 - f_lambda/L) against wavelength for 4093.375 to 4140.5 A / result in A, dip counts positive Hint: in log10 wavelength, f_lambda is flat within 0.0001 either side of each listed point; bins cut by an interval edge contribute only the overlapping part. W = 3.21 A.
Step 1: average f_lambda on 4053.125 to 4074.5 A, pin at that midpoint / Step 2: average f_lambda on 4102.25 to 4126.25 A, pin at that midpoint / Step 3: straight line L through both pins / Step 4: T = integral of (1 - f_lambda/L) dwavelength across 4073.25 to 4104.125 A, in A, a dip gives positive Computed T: 2.3 A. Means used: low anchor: 18.9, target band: 17.4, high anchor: 18.6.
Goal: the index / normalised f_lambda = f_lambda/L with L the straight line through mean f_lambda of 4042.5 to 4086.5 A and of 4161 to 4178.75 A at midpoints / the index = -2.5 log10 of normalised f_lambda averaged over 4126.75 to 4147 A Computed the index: 0.092 mag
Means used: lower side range 18.7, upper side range 18.4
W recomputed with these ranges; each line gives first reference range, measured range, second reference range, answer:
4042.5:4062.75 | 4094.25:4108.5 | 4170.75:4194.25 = 2.7 A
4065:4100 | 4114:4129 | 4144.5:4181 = -1.4 A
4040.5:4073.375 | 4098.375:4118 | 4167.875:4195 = 1.2 A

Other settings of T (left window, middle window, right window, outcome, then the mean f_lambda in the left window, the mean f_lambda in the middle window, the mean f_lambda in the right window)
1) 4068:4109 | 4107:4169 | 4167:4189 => -3.7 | 17.3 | 18.6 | 17.7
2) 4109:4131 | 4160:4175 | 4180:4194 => 0.6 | 18.9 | 18.1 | 18.8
